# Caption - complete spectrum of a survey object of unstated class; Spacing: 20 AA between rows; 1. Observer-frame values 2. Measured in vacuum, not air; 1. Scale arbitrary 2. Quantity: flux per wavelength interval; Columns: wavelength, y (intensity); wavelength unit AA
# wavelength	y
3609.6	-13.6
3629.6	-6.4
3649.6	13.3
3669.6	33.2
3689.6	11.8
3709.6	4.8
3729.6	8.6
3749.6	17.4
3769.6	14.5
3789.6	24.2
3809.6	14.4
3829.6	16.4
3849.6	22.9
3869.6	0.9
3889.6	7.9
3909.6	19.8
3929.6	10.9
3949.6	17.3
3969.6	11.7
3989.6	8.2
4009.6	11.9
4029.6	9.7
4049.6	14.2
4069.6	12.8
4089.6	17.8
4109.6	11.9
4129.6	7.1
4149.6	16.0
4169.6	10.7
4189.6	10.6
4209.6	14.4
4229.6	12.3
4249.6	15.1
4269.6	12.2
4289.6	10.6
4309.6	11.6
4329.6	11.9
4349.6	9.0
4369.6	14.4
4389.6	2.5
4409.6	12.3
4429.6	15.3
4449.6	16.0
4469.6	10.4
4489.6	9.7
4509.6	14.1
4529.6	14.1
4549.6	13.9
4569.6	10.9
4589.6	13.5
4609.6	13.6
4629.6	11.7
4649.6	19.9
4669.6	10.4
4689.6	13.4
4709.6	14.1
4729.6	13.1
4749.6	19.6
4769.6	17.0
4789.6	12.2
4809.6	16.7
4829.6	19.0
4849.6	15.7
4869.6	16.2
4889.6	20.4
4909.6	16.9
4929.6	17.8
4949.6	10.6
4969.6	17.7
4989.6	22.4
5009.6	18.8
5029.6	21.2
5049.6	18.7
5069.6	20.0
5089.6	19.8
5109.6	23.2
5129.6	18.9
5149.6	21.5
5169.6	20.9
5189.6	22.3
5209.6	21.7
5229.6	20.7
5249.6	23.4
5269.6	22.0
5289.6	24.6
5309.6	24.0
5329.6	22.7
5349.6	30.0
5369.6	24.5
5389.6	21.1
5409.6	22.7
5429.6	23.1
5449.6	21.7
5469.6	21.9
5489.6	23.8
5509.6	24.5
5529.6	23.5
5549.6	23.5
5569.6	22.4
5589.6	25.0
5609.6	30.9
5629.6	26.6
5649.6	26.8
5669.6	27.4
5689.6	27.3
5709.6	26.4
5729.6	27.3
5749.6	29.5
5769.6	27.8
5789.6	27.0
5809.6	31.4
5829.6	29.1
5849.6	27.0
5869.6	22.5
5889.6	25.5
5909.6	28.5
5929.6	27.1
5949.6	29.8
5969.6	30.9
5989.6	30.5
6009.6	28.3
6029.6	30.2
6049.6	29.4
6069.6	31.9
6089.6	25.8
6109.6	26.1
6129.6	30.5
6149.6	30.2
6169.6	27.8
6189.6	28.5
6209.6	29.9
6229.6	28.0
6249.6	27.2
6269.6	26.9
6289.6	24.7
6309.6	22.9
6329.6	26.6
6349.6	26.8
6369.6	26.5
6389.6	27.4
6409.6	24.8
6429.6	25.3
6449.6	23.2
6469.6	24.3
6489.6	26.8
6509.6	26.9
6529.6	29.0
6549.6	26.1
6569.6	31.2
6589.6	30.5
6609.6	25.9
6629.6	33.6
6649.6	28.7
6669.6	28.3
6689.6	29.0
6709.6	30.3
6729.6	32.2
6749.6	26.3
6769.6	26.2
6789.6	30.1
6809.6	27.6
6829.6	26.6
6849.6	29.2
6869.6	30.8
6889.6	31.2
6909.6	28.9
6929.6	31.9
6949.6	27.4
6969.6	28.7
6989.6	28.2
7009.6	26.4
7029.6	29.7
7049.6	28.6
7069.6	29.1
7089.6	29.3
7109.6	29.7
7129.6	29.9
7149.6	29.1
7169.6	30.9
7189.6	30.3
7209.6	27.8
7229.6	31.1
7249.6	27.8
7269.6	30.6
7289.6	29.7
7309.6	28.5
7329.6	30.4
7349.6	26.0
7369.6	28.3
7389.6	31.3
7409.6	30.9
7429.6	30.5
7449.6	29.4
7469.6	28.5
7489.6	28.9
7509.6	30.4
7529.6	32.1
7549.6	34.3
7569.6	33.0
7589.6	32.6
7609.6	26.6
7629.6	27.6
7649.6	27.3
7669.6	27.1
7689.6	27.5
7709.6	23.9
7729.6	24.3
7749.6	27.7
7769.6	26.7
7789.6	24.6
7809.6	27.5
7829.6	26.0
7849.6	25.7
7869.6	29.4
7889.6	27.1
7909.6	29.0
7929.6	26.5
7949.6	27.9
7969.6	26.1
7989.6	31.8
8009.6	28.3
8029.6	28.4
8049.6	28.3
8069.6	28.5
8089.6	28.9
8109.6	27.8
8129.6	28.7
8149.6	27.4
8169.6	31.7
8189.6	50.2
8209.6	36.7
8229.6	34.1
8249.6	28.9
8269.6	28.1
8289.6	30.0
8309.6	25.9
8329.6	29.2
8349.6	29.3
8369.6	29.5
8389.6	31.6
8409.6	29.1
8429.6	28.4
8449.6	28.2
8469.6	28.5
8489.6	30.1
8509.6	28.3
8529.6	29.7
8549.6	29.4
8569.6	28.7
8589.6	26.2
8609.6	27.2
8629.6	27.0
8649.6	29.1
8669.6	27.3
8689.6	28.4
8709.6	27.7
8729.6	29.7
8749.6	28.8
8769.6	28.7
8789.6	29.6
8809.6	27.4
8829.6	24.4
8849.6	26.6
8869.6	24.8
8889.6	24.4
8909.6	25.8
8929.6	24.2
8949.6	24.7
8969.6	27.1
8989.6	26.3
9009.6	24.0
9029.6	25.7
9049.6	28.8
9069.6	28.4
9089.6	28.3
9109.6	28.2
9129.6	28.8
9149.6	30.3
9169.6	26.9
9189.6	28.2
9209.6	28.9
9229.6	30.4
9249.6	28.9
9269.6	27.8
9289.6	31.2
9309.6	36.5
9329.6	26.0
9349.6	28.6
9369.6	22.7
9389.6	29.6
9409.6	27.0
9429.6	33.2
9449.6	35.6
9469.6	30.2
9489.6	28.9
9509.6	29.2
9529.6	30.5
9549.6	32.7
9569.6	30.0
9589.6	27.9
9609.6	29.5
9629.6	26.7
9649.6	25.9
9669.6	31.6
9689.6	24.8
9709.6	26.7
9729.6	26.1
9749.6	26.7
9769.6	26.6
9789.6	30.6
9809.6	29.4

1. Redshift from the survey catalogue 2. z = 0.25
